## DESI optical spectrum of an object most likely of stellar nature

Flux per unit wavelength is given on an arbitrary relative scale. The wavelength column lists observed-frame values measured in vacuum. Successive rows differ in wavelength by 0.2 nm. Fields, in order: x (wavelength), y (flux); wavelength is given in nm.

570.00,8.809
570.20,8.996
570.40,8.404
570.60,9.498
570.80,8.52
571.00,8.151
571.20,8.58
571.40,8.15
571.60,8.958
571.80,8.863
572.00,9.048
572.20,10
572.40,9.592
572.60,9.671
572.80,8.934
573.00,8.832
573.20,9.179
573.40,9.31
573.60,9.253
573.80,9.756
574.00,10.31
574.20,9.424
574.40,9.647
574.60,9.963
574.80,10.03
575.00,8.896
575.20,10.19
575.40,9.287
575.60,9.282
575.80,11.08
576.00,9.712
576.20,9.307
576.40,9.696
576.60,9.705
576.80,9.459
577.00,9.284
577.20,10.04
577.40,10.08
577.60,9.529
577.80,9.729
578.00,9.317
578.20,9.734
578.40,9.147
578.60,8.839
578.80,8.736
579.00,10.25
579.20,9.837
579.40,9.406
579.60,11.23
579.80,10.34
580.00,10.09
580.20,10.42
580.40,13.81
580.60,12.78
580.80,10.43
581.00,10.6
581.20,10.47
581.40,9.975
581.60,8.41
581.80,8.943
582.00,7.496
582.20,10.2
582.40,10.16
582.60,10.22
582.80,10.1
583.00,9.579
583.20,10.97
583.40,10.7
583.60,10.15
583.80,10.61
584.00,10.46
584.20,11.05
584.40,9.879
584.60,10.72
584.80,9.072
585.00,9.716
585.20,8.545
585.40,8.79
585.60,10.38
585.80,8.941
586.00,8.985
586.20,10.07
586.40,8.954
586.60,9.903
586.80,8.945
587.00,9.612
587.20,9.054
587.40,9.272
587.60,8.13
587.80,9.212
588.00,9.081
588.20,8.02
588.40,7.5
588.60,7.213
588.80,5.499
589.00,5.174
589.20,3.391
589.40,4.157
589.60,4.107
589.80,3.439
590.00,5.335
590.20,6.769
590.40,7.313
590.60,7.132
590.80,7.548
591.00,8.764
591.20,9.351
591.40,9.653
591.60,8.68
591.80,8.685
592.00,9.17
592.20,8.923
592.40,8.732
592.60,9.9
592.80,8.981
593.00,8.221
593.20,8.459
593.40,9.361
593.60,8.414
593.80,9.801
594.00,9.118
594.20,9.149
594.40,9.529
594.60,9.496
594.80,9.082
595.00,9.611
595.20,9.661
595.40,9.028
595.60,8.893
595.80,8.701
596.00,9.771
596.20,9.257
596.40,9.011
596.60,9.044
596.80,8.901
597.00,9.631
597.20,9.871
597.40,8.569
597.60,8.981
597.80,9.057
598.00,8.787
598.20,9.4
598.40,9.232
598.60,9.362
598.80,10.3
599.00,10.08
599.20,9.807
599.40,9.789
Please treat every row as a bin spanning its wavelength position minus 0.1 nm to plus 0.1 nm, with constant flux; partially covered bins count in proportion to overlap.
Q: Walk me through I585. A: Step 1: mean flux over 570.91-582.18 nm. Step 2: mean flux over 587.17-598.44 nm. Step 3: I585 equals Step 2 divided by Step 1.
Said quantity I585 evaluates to 0.86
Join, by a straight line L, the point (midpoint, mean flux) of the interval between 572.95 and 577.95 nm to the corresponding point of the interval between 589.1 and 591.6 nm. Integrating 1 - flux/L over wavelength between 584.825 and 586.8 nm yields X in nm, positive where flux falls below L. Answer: -0.50 nm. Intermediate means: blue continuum 9.64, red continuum 6.5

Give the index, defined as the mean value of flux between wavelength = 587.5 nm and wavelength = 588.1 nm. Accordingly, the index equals 8.81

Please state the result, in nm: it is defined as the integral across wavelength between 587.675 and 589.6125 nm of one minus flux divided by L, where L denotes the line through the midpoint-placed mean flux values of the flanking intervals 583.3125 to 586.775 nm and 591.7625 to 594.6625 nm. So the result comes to 0.62 nm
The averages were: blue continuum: 9.8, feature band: 6.46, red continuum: 9.07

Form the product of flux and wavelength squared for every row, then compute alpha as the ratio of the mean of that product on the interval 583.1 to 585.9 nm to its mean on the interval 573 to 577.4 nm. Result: 1.1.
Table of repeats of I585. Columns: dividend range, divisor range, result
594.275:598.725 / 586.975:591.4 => 1.31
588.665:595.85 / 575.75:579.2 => 0.83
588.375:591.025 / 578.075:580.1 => 0.60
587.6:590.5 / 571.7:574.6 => 0.66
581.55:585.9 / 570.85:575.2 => 1.06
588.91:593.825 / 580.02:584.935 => 0.73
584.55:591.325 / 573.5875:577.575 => 0.81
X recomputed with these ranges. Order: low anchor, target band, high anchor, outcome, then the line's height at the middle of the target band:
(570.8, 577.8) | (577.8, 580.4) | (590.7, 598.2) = -0.16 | 9.35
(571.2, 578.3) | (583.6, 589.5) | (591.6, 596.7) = 0.39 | 9.27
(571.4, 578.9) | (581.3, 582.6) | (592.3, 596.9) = 0.01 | 9.37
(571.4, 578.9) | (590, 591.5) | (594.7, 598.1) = 0.22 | 9.25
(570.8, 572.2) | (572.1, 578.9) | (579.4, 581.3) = 0.13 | 9.77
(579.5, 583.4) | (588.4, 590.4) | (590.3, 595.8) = 0.88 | 9.36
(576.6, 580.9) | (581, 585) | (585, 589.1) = -0.28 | 9.33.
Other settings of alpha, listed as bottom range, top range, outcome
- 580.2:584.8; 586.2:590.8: 0.71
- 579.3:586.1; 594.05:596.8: 0.95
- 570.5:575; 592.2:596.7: 1.06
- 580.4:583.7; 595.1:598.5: 0.95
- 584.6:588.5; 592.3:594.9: 1.02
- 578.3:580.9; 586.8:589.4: 0.74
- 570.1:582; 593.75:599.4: 1.04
